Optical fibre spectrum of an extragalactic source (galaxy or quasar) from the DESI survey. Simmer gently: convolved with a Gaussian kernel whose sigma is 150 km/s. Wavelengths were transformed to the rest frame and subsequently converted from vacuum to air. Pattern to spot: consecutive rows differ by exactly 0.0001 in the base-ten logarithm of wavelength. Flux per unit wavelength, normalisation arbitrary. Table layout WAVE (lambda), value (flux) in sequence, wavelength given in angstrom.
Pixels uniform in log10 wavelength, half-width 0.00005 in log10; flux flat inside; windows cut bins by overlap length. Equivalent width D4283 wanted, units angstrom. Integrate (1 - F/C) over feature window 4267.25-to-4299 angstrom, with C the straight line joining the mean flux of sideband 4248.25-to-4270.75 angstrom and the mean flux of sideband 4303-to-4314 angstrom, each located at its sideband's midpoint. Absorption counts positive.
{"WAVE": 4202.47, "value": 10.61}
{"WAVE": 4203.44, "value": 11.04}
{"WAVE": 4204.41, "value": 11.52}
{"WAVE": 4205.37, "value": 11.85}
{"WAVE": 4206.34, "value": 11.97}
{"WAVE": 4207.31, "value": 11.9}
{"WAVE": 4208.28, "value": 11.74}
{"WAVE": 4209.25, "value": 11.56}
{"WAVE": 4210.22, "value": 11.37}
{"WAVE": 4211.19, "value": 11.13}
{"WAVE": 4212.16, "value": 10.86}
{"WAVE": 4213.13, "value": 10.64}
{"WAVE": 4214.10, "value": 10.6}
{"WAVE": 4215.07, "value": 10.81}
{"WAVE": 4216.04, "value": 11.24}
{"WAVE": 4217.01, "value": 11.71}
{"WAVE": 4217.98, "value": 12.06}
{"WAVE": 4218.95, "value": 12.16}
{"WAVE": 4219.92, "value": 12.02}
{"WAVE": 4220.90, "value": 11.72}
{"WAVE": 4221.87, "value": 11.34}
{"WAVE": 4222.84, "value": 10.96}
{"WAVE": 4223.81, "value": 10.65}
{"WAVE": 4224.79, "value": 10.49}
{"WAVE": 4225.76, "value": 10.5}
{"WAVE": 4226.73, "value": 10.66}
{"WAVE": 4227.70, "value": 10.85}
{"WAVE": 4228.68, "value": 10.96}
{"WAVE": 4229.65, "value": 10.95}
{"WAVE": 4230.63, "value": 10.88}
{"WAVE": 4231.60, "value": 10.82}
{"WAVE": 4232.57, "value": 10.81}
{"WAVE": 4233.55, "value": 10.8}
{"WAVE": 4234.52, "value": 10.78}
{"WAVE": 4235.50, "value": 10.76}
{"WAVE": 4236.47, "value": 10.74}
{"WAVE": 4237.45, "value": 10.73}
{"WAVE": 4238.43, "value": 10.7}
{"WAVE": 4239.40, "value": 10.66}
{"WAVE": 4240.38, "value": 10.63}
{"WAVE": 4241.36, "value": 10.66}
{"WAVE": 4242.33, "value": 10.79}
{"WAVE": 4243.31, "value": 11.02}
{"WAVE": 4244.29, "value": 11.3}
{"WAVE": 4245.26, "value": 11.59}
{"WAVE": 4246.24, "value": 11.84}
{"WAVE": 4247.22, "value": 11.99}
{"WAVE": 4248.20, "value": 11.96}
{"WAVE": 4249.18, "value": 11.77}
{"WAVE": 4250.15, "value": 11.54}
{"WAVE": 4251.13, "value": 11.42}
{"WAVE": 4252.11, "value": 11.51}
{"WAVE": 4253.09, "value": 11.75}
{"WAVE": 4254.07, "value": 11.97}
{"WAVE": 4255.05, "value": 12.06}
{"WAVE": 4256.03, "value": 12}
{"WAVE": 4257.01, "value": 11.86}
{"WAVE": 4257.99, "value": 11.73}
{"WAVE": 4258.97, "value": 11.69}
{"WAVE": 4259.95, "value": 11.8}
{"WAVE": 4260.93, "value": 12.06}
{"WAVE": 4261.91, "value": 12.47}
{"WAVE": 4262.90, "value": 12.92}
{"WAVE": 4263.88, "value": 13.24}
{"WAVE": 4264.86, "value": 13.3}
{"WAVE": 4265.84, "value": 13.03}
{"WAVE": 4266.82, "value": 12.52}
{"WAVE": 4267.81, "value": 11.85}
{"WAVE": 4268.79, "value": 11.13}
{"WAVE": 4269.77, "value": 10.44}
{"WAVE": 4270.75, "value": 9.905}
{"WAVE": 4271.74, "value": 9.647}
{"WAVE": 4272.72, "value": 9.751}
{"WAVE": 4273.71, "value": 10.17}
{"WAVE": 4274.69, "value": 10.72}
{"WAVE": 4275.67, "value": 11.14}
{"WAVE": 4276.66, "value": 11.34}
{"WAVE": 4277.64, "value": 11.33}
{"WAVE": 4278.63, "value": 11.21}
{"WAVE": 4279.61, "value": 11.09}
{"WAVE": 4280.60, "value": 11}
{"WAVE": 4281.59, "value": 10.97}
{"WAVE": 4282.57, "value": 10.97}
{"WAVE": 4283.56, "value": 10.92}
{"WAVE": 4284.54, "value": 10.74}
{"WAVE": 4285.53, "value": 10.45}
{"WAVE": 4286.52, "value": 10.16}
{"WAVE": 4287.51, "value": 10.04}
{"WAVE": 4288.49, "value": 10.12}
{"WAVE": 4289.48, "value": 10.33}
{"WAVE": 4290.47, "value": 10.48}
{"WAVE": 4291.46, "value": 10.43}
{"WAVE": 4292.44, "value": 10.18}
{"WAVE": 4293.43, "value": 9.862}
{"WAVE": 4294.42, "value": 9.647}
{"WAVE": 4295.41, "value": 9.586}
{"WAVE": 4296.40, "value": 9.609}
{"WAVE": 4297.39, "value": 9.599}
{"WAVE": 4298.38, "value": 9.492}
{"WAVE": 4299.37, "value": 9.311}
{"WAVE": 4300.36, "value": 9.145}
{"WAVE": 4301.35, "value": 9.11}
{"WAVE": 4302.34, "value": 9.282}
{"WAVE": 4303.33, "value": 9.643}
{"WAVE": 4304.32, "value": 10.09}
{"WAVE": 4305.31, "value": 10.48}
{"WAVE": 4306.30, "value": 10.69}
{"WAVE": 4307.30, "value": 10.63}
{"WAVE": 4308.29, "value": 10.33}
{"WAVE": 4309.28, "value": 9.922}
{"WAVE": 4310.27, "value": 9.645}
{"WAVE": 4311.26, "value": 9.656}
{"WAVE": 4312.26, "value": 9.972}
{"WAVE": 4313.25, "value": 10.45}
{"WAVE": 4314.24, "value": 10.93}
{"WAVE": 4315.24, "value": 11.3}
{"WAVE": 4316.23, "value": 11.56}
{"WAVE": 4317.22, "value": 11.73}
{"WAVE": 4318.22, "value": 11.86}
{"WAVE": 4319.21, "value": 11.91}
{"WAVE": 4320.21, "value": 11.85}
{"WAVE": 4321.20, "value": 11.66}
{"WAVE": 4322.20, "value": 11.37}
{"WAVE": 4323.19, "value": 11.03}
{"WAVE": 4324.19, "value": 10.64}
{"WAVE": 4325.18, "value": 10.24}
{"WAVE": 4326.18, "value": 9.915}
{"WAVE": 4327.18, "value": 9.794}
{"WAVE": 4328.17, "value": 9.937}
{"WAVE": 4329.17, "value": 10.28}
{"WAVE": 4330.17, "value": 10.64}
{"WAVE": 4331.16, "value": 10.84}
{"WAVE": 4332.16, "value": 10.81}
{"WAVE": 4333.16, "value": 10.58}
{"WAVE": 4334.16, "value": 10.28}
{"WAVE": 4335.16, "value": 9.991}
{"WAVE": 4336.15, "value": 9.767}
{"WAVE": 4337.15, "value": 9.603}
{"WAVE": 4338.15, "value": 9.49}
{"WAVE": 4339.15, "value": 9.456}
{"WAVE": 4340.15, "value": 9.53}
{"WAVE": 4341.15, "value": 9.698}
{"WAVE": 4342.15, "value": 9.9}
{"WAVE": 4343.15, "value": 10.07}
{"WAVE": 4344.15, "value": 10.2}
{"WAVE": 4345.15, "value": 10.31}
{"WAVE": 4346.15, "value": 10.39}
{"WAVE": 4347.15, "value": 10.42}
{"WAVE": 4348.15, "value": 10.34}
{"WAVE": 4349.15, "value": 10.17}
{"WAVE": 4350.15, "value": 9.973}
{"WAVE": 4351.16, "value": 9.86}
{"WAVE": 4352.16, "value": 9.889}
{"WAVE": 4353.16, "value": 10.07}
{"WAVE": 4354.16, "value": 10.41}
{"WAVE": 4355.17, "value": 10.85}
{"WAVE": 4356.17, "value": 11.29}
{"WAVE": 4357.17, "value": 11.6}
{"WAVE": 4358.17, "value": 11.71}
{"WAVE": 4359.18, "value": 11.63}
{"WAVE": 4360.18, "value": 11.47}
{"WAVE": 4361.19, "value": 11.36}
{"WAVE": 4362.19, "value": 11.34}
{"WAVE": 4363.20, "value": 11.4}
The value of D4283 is 1.86 angstrom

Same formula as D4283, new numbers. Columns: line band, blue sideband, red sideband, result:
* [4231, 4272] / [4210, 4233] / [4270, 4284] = -2.3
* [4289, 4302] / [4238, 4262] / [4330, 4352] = 1.3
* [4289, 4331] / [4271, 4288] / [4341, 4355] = 0.4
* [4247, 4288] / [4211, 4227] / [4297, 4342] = -2.5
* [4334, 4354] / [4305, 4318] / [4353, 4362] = 1.9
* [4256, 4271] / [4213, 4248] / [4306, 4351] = -1.6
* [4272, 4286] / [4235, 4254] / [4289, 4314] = -0.5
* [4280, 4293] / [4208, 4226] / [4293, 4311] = -0.6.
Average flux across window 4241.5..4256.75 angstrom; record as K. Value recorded 11.6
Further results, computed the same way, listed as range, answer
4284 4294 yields 10.3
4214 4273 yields 11.4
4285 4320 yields 10.2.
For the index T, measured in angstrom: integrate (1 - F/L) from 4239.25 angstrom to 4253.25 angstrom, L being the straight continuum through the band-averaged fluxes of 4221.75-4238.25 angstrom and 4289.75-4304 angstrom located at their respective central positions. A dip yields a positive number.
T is -1.1 angstrom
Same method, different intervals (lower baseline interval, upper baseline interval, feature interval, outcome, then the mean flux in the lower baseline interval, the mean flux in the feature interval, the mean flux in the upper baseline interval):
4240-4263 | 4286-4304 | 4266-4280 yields -0.2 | 11.7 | 10.9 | 9.78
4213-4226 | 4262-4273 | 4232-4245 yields 0.7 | 11.2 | 10.8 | 11.7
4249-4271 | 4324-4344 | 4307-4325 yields -0.7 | 11.9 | 10.9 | 10.1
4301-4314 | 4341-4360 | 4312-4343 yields -0.9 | 10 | 10.5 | 10.5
